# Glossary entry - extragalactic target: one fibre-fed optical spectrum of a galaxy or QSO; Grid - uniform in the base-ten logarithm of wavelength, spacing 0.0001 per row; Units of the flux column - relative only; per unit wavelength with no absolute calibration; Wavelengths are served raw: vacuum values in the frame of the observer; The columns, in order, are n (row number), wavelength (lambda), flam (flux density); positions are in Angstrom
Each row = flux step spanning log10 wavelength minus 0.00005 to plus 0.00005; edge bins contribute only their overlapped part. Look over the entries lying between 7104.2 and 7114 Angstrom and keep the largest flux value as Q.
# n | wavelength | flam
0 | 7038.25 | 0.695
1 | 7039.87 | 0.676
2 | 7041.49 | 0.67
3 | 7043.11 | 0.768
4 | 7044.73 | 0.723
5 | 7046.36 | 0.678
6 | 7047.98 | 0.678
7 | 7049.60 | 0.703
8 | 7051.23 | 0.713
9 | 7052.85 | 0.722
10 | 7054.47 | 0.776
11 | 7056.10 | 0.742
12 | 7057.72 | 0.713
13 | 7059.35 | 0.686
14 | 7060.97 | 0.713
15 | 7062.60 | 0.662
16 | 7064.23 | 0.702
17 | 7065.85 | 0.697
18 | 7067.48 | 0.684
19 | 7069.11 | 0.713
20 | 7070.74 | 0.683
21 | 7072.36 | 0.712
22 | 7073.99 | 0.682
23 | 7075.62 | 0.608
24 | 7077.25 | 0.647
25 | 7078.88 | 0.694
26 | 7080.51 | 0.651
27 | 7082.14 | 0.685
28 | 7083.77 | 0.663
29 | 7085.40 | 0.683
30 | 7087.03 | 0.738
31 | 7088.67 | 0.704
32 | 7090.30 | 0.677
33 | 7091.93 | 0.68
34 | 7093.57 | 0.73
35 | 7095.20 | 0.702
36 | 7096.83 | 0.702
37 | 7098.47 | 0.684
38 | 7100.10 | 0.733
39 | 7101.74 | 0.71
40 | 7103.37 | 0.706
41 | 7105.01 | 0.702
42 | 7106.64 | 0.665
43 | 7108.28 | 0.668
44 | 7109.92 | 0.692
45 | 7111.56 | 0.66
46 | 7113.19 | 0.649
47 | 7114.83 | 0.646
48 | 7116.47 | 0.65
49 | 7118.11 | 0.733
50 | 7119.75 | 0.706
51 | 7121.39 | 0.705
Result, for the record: 0.702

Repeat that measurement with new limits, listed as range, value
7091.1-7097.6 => 0.73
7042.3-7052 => 0.768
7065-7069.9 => 0.713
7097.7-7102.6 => 0.733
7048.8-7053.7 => 0.722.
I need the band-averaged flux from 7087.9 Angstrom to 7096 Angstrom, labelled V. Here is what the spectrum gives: 0.699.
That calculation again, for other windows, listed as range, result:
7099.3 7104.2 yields 0.716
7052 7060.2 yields 0.728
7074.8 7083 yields 0.657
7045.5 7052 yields 0.692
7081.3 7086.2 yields 0.677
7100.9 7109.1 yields 0.69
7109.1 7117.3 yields 0.659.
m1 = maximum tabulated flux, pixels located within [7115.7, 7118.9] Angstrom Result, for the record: 0.733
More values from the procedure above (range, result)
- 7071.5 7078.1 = 0.712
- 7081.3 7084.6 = 0.685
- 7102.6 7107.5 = 0.706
